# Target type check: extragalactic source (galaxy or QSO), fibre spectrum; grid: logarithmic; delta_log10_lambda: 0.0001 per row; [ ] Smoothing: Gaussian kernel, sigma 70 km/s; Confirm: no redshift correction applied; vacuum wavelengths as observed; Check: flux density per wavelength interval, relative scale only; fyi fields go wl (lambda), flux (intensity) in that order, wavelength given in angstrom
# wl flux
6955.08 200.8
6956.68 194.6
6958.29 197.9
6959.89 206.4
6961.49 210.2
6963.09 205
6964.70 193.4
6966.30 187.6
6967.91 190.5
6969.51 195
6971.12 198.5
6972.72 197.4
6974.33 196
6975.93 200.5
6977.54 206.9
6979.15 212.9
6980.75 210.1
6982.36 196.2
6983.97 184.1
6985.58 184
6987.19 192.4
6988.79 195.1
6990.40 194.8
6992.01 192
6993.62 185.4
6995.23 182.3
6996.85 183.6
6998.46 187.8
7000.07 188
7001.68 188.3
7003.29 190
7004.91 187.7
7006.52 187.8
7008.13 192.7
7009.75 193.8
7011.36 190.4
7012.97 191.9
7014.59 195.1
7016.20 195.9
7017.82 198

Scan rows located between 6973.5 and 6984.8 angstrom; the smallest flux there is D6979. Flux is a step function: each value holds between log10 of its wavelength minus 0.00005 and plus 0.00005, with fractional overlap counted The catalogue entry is 184.1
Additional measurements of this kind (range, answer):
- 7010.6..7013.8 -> 190.4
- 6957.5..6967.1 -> 187.6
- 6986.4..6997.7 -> 182.3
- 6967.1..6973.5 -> 190.5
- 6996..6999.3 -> 183.6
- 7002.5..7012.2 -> 187.7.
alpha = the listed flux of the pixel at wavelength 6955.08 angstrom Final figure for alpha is 200.8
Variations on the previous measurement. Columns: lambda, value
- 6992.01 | 192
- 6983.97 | 184.1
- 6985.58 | 184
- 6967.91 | 190.5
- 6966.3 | 187.6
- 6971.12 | 198.5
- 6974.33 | 196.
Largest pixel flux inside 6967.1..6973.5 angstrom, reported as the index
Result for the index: 198.5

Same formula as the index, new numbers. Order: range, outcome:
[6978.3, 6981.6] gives 212.9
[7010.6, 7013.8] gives 191.9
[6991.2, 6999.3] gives 192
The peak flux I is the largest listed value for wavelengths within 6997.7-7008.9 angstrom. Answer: 192.7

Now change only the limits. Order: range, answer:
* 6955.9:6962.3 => 210.2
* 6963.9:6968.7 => 193.4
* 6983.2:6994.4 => 195.1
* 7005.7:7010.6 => 193.8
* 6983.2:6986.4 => 184.1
